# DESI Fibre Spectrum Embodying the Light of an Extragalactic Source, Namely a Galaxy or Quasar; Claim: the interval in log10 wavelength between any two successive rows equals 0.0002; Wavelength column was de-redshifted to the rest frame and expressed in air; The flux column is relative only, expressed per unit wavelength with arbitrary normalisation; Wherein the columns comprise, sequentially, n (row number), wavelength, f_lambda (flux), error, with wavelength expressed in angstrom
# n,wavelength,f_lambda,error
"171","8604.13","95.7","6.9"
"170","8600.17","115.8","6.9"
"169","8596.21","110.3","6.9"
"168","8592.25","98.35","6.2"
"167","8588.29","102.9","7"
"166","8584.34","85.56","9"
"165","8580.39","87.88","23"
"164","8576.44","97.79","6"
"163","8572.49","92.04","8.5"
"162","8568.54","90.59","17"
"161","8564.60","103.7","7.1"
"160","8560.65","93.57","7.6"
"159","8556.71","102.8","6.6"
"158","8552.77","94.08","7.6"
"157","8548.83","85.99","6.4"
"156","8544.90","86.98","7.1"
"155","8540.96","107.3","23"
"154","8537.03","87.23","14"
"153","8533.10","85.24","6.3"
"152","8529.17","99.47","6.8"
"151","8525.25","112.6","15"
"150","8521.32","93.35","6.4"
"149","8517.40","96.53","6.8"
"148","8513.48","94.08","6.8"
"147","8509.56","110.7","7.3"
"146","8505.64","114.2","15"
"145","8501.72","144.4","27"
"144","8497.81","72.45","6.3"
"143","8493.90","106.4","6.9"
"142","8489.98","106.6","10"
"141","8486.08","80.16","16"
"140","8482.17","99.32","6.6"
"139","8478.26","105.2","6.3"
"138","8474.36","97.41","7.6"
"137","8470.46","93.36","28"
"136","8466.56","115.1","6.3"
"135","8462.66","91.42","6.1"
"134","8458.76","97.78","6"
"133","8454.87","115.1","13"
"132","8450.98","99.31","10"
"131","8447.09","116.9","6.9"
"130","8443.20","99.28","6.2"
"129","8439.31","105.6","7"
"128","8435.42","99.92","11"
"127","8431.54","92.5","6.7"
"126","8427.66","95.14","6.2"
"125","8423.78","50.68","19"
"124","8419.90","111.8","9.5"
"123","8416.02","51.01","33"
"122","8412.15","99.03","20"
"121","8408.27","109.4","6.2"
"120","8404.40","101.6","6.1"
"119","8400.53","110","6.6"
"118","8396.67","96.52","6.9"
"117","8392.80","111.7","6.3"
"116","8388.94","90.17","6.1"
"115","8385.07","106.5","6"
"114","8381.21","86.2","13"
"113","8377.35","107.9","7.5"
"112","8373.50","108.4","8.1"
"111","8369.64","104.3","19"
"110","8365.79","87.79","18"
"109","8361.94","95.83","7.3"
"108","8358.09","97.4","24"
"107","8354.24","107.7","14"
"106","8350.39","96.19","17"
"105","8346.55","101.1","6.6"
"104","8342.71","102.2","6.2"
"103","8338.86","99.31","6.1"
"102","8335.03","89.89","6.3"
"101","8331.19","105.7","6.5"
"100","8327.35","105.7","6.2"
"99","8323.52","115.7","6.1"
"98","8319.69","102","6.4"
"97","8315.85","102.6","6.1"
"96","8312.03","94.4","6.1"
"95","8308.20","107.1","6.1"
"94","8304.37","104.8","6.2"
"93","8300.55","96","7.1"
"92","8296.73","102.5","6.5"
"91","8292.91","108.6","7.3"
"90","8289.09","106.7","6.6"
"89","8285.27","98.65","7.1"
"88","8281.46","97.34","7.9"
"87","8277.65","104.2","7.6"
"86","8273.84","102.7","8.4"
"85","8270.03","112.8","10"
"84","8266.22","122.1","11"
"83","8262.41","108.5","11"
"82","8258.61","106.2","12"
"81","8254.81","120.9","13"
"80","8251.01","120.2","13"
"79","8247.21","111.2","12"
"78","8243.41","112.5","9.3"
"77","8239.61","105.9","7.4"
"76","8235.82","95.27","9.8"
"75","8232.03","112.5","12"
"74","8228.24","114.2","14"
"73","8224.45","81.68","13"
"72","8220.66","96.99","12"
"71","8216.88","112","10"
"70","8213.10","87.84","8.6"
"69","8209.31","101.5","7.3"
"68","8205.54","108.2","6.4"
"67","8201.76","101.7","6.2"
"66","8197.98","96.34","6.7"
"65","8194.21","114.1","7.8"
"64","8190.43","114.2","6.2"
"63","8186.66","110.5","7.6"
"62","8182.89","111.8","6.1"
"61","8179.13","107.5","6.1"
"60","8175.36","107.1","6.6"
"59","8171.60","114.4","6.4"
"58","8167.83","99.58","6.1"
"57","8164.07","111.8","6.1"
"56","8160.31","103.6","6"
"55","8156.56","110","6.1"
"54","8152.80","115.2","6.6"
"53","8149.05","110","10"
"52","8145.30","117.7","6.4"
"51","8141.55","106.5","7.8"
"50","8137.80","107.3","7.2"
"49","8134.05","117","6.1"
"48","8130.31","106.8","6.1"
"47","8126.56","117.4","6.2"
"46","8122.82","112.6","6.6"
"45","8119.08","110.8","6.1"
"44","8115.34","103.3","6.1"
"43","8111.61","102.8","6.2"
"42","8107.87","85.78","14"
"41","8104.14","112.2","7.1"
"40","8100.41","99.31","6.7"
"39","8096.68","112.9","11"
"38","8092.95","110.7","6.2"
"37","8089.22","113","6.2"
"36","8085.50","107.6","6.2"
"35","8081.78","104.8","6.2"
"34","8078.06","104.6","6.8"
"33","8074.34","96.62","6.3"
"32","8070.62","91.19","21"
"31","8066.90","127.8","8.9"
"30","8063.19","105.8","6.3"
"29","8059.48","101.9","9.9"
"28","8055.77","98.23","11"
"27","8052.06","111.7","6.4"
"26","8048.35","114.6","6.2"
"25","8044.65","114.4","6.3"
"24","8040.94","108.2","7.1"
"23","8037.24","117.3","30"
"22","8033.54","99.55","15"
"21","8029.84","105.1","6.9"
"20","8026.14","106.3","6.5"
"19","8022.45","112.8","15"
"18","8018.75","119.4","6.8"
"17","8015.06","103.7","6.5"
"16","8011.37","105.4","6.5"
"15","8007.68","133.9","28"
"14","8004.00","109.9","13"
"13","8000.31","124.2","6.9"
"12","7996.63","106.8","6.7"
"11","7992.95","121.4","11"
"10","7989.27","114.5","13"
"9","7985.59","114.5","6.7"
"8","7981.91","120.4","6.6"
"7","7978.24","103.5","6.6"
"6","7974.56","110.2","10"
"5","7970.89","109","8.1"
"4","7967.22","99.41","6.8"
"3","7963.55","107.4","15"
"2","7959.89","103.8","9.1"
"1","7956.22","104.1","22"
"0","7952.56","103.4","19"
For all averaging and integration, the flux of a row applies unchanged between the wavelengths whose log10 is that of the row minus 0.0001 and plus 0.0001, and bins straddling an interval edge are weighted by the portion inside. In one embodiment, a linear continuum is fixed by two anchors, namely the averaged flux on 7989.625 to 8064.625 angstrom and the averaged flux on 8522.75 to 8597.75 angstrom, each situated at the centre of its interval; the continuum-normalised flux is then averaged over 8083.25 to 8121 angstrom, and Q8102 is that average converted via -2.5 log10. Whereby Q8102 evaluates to 0.03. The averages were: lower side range 111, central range 106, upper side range 95.9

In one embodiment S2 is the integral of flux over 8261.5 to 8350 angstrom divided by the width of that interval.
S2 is 104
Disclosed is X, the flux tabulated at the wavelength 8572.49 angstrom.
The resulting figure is 92.04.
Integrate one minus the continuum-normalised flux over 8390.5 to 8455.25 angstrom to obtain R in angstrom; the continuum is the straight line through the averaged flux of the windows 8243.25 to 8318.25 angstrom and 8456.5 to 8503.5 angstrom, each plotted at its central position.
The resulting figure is 3.1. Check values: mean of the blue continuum 107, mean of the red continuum 101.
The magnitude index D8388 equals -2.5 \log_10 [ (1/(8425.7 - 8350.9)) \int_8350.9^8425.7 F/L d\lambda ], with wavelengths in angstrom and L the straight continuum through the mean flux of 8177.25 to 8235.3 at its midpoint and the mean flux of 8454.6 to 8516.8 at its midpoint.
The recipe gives 0.07 mag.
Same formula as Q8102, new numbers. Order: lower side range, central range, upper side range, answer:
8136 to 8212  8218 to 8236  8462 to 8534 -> 0.06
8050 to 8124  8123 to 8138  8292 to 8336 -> -0.08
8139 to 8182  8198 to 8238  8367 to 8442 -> 0.06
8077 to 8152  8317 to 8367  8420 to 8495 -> 0.01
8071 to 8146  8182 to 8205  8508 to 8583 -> -0.03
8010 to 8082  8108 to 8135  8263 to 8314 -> -0.02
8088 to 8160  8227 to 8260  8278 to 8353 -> -0.06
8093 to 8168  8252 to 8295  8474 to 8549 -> -0.03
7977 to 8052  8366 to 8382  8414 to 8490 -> -0.03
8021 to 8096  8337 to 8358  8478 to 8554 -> 0.01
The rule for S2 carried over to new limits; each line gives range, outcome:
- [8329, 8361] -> 99.8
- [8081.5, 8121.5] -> 106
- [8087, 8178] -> 109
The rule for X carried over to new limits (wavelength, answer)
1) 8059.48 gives 101.9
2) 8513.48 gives 94.08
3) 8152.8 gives 115.2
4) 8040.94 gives 108.2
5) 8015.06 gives 103.7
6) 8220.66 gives 96.99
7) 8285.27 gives 98.65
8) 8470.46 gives 93.36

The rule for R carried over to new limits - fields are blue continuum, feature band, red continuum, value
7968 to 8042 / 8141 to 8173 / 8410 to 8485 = -0.95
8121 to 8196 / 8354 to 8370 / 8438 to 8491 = 1.15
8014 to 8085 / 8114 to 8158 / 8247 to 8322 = -1.71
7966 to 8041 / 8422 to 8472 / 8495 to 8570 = 1.42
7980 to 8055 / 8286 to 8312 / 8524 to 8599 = 0.23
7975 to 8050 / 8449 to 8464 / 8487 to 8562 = -0.01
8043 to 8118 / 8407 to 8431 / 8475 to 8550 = 3.57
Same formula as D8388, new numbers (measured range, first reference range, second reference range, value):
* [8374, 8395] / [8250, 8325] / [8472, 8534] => 0.03 mag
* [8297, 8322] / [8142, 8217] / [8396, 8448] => -0.01 mag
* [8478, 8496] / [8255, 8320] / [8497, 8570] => 0.02 mag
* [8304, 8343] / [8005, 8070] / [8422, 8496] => 0.00 mag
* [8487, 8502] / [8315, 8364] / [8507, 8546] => -0.03 mag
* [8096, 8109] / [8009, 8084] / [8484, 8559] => 0.04 mag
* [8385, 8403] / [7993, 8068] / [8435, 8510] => 0.02 mag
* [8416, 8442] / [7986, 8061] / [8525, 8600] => 0.12 mag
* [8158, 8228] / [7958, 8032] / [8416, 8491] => 0.01 mag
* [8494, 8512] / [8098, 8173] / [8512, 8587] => -0.14 mag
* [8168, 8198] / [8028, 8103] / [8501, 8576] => -0.05 mag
